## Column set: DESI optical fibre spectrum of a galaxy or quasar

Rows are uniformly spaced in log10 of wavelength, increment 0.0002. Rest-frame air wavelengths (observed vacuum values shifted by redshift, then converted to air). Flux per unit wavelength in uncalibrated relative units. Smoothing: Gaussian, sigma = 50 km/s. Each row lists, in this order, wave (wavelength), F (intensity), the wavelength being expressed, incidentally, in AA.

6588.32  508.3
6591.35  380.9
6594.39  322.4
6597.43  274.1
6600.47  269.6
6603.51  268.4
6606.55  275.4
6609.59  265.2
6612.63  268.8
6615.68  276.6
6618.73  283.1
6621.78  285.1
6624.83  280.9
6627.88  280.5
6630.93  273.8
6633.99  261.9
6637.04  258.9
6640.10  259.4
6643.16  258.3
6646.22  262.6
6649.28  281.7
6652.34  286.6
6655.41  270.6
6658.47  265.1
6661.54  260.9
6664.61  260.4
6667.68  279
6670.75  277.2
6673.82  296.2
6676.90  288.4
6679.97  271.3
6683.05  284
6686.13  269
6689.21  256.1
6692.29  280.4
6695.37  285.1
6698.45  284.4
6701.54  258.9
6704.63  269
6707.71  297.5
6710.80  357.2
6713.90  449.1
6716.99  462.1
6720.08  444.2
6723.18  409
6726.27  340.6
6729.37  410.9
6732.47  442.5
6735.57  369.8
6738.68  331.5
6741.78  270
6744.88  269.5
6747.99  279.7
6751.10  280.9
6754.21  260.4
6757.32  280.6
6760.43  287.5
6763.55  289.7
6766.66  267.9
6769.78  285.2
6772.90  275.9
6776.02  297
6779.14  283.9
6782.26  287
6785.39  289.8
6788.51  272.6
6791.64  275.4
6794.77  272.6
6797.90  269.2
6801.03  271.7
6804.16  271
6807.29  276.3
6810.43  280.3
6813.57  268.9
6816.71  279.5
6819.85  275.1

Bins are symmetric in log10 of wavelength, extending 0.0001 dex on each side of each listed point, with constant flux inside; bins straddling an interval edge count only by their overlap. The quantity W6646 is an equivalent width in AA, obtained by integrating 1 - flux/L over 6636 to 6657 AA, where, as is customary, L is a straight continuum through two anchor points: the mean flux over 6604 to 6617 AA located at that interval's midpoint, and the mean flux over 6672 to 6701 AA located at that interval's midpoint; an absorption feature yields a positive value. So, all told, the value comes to 0.5 AA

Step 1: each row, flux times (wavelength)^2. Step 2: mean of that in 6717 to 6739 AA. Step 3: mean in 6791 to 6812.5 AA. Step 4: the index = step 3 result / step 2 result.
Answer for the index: 0.70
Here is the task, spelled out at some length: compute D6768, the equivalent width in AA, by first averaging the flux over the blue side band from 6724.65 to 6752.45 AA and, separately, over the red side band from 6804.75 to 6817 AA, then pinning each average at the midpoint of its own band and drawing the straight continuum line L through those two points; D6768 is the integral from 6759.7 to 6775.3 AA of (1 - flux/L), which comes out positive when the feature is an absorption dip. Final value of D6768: 1.4 AA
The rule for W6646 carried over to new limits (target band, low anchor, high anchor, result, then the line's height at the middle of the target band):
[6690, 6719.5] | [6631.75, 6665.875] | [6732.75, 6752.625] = -3.7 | 292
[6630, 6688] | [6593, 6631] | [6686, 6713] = 2.6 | 284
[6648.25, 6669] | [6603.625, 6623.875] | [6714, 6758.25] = 2.1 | 303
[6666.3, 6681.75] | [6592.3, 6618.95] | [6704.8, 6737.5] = 2.8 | 346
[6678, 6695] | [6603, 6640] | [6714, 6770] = 1.9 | 307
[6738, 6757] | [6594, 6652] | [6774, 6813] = -0.2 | 277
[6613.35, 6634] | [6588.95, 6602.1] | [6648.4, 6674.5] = 1.7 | 303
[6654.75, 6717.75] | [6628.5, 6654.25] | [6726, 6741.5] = 5.0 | 319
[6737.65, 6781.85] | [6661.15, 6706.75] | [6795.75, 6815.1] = -1.4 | 274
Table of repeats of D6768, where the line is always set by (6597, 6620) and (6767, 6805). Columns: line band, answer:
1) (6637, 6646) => 0.5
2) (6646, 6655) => -0.1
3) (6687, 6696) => 0.1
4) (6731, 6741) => -3.4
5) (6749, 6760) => 0.1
